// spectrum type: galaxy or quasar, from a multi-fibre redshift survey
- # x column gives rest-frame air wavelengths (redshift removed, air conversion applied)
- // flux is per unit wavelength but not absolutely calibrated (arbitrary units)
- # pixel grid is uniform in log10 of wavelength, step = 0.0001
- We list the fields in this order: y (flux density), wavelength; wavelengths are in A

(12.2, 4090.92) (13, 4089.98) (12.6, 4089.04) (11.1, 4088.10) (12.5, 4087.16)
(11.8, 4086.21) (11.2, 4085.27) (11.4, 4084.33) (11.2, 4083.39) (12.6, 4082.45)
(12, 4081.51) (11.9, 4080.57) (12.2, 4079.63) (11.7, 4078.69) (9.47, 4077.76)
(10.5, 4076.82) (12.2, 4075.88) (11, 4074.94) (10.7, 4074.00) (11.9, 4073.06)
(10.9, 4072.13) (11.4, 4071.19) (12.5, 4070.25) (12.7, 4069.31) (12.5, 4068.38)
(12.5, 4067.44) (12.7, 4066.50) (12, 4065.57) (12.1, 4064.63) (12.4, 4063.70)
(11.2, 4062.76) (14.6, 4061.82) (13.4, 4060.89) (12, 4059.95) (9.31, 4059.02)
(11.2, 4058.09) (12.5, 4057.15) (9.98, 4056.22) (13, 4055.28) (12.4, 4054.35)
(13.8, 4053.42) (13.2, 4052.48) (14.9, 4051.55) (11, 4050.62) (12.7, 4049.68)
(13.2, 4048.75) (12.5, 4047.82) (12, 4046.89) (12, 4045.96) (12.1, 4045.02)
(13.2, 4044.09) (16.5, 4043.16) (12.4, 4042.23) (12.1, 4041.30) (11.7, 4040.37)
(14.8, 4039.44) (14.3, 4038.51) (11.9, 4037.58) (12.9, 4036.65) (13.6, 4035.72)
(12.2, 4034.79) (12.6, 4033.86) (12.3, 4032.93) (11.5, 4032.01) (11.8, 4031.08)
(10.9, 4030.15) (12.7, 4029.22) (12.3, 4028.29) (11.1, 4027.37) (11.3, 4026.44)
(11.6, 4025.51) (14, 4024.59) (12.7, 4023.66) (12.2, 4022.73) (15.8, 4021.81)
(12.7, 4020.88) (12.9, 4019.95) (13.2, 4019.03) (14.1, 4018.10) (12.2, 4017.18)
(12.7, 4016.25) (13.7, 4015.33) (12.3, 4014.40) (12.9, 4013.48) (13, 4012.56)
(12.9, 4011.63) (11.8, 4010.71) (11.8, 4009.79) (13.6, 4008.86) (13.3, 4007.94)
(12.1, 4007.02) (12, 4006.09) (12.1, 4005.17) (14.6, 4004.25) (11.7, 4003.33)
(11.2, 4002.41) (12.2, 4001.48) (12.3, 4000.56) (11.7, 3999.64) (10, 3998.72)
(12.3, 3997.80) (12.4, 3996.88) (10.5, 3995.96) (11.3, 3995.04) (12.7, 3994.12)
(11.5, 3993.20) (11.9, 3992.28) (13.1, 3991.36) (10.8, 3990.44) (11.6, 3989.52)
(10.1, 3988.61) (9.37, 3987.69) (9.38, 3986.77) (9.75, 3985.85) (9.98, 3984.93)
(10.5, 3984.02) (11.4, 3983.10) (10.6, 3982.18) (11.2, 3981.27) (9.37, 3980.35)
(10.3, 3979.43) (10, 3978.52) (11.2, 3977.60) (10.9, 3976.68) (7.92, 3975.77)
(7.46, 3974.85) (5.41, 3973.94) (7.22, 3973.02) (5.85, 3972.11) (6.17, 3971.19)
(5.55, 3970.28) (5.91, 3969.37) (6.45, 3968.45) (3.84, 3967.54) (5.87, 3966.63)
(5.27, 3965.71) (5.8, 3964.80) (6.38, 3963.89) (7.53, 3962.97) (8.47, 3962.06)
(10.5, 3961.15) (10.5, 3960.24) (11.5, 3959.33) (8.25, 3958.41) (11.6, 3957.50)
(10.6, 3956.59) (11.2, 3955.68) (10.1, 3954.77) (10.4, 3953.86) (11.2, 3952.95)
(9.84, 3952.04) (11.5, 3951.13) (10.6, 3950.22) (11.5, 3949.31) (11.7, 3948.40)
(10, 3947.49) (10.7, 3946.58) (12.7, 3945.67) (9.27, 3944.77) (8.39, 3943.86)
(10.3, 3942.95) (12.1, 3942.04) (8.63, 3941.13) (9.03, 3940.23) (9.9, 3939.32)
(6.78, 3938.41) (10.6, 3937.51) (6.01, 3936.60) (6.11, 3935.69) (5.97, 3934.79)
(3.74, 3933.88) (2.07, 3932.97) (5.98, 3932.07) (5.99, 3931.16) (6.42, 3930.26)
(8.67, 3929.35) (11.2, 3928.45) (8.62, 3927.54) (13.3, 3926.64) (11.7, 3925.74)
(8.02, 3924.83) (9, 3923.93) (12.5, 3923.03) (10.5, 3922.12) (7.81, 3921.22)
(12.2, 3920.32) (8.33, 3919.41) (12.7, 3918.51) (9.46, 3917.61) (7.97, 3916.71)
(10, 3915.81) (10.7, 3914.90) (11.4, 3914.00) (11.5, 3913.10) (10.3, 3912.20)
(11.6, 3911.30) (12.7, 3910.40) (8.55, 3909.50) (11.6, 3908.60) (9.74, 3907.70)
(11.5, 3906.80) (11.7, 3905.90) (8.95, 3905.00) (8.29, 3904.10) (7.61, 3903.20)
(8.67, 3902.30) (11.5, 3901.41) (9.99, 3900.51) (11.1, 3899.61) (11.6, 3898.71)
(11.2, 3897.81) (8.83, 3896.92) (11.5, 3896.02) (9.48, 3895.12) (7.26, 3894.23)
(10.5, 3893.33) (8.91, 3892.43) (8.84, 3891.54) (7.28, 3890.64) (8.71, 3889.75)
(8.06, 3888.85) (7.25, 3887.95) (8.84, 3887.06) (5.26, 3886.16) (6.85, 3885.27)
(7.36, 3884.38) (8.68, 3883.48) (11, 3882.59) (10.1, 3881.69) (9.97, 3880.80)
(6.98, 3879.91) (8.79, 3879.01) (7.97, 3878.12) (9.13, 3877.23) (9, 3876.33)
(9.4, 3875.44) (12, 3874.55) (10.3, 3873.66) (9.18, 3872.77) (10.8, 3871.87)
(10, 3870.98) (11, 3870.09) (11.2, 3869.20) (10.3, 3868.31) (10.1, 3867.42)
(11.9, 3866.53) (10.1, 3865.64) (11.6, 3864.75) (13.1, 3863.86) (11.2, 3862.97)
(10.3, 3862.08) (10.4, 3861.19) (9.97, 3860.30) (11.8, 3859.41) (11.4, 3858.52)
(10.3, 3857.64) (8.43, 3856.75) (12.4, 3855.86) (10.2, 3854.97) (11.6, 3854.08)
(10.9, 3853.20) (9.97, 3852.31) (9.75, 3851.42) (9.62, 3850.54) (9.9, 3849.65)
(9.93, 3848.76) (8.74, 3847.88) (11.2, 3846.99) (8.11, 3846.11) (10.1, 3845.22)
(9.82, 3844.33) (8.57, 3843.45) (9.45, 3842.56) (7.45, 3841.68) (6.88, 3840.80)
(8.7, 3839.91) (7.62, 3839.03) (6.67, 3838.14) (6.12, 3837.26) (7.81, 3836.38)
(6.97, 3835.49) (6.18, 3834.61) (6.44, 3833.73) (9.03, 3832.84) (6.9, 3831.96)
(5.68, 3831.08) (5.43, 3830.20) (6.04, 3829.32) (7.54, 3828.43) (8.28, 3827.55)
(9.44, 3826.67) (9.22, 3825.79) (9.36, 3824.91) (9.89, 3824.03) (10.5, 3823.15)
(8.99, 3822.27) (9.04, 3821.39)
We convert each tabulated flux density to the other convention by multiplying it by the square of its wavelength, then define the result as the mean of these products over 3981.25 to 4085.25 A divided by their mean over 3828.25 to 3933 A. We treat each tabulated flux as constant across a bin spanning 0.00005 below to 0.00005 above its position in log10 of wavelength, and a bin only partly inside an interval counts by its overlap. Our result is 1.4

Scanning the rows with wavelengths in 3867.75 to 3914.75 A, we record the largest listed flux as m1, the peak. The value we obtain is 12.7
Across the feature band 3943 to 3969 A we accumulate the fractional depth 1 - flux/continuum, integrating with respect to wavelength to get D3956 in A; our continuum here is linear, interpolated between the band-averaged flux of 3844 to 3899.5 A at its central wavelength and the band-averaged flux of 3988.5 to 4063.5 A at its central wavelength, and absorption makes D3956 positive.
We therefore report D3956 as 4.3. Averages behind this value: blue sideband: 9.79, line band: 9.34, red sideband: 12.4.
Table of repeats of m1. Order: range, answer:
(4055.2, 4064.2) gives 14.6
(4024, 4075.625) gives 16.5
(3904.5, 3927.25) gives 13.3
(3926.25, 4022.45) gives 15.8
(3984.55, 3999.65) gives 13.1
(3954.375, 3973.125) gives 11.6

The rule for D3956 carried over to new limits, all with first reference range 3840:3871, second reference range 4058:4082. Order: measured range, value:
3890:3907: 1.4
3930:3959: 4.8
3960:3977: 6.4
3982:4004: 0.0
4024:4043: -1.5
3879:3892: 2.7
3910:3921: 0.0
